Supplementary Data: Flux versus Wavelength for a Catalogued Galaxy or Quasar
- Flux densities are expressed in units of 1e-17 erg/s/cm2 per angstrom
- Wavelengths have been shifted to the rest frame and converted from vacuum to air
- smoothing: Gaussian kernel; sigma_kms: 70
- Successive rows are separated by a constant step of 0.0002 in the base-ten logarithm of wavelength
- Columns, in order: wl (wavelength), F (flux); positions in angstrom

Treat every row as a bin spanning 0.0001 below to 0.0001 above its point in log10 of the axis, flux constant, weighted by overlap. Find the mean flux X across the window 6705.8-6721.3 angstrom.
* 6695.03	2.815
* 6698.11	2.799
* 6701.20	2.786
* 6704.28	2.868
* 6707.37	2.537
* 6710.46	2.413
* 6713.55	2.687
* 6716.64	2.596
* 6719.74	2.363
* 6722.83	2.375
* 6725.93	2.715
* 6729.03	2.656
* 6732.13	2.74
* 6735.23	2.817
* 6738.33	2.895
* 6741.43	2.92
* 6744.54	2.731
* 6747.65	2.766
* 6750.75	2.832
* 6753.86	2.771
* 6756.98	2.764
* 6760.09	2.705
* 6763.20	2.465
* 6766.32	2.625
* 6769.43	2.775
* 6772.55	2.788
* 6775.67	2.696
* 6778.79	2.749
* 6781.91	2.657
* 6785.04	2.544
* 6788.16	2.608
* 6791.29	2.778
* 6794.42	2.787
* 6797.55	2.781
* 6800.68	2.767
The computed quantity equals 2.52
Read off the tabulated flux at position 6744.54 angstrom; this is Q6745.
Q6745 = 2.731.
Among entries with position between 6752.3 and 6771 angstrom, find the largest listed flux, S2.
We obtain 2.775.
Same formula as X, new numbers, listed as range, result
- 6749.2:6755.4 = 2.8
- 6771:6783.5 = 2.72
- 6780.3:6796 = 2.67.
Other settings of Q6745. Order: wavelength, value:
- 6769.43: 2.775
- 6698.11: 2.799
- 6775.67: 2.696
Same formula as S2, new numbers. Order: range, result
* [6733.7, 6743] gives 2.92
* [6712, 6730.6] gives 2.715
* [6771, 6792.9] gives 2.788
